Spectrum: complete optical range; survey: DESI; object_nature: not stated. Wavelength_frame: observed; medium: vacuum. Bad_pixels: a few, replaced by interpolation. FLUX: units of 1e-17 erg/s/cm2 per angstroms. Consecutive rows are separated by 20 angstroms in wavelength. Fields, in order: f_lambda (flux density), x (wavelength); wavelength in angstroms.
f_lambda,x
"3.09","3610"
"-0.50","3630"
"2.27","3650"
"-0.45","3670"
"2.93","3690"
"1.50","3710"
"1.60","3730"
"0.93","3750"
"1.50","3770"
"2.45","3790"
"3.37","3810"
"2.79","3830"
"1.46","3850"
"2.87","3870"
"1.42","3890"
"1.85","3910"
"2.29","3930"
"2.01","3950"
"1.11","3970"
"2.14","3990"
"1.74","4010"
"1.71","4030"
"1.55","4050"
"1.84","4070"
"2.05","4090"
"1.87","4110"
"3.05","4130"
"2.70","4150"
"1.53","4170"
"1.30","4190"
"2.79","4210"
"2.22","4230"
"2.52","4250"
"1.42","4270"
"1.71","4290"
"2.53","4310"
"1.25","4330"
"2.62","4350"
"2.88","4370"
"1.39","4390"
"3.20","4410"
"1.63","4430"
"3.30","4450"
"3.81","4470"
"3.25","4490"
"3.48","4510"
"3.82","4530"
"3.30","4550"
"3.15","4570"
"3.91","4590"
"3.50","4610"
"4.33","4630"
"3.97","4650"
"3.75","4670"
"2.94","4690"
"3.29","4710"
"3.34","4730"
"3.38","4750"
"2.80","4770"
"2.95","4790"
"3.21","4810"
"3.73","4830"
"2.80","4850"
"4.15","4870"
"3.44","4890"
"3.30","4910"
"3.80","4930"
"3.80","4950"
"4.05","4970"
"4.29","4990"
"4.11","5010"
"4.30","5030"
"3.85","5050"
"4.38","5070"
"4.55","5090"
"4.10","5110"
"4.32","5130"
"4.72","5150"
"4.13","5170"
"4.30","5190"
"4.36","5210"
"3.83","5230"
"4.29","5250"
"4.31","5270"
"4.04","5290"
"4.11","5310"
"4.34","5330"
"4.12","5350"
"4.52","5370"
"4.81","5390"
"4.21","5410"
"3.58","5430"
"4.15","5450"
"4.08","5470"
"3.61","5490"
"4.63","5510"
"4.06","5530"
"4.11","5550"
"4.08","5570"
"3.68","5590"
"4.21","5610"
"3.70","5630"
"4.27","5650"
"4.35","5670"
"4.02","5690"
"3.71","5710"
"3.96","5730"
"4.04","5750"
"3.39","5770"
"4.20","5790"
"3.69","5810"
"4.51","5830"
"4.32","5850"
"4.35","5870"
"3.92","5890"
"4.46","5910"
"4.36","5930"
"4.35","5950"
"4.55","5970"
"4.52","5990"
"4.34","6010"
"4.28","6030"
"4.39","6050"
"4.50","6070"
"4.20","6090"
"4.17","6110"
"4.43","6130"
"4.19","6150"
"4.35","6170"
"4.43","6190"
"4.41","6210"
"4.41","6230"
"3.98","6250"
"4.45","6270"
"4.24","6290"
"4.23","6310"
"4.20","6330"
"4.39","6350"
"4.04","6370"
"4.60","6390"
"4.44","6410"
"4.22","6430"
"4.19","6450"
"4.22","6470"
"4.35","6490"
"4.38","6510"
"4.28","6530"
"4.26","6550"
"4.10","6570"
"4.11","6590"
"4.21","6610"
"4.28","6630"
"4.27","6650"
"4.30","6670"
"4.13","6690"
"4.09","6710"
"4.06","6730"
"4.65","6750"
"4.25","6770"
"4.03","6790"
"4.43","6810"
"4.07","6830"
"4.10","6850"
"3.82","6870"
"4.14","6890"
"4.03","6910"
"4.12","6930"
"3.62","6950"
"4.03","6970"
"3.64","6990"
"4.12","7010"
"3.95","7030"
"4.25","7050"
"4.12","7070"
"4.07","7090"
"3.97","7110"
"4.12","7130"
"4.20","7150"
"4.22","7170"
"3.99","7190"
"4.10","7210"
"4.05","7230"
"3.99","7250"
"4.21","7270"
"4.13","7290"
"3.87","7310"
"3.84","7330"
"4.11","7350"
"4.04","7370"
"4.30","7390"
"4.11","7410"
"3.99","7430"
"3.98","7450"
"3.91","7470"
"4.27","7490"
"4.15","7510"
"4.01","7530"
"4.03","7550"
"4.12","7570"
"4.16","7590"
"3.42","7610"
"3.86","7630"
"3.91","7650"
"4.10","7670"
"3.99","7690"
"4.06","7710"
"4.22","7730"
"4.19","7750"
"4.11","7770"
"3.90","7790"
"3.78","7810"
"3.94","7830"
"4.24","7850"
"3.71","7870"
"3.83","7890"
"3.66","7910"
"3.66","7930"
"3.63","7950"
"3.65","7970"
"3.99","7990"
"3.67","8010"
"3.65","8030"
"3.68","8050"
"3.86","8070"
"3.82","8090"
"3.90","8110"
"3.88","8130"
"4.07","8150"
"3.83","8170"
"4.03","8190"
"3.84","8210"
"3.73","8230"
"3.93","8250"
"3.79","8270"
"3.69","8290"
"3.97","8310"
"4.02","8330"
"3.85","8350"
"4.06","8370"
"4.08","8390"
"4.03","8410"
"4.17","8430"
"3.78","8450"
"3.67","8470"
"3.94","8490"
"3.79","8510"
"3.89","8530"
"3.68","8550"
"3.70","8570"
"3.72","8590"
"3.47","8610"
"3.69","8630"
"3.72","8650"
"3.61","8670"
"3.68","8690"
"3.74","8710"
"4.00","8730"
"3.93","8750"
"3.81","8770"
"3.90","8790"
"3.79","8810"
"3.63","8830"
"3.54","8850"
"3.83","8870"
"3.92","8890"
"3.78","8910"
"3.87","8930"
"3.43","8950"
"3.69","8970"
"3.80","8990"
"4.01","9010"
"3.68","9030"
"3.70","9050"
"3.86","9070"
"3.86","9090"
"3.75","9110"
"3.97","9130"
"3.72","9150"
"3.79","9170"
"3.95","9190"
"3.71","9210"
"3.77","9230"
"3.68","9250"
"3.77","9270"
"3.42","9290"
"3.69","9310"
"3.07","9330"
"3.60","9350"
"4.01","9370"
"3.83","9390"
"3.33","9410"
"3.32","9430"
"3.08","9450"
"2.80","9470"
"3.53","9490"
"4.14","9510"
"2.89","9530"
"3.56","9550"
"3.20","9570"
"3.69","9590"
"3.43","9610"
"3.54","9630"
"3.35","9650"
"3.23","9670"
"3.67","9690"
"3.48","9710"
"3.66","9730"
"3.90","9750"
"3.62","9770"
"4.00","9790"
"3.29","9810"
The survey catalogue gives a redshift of 0.115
